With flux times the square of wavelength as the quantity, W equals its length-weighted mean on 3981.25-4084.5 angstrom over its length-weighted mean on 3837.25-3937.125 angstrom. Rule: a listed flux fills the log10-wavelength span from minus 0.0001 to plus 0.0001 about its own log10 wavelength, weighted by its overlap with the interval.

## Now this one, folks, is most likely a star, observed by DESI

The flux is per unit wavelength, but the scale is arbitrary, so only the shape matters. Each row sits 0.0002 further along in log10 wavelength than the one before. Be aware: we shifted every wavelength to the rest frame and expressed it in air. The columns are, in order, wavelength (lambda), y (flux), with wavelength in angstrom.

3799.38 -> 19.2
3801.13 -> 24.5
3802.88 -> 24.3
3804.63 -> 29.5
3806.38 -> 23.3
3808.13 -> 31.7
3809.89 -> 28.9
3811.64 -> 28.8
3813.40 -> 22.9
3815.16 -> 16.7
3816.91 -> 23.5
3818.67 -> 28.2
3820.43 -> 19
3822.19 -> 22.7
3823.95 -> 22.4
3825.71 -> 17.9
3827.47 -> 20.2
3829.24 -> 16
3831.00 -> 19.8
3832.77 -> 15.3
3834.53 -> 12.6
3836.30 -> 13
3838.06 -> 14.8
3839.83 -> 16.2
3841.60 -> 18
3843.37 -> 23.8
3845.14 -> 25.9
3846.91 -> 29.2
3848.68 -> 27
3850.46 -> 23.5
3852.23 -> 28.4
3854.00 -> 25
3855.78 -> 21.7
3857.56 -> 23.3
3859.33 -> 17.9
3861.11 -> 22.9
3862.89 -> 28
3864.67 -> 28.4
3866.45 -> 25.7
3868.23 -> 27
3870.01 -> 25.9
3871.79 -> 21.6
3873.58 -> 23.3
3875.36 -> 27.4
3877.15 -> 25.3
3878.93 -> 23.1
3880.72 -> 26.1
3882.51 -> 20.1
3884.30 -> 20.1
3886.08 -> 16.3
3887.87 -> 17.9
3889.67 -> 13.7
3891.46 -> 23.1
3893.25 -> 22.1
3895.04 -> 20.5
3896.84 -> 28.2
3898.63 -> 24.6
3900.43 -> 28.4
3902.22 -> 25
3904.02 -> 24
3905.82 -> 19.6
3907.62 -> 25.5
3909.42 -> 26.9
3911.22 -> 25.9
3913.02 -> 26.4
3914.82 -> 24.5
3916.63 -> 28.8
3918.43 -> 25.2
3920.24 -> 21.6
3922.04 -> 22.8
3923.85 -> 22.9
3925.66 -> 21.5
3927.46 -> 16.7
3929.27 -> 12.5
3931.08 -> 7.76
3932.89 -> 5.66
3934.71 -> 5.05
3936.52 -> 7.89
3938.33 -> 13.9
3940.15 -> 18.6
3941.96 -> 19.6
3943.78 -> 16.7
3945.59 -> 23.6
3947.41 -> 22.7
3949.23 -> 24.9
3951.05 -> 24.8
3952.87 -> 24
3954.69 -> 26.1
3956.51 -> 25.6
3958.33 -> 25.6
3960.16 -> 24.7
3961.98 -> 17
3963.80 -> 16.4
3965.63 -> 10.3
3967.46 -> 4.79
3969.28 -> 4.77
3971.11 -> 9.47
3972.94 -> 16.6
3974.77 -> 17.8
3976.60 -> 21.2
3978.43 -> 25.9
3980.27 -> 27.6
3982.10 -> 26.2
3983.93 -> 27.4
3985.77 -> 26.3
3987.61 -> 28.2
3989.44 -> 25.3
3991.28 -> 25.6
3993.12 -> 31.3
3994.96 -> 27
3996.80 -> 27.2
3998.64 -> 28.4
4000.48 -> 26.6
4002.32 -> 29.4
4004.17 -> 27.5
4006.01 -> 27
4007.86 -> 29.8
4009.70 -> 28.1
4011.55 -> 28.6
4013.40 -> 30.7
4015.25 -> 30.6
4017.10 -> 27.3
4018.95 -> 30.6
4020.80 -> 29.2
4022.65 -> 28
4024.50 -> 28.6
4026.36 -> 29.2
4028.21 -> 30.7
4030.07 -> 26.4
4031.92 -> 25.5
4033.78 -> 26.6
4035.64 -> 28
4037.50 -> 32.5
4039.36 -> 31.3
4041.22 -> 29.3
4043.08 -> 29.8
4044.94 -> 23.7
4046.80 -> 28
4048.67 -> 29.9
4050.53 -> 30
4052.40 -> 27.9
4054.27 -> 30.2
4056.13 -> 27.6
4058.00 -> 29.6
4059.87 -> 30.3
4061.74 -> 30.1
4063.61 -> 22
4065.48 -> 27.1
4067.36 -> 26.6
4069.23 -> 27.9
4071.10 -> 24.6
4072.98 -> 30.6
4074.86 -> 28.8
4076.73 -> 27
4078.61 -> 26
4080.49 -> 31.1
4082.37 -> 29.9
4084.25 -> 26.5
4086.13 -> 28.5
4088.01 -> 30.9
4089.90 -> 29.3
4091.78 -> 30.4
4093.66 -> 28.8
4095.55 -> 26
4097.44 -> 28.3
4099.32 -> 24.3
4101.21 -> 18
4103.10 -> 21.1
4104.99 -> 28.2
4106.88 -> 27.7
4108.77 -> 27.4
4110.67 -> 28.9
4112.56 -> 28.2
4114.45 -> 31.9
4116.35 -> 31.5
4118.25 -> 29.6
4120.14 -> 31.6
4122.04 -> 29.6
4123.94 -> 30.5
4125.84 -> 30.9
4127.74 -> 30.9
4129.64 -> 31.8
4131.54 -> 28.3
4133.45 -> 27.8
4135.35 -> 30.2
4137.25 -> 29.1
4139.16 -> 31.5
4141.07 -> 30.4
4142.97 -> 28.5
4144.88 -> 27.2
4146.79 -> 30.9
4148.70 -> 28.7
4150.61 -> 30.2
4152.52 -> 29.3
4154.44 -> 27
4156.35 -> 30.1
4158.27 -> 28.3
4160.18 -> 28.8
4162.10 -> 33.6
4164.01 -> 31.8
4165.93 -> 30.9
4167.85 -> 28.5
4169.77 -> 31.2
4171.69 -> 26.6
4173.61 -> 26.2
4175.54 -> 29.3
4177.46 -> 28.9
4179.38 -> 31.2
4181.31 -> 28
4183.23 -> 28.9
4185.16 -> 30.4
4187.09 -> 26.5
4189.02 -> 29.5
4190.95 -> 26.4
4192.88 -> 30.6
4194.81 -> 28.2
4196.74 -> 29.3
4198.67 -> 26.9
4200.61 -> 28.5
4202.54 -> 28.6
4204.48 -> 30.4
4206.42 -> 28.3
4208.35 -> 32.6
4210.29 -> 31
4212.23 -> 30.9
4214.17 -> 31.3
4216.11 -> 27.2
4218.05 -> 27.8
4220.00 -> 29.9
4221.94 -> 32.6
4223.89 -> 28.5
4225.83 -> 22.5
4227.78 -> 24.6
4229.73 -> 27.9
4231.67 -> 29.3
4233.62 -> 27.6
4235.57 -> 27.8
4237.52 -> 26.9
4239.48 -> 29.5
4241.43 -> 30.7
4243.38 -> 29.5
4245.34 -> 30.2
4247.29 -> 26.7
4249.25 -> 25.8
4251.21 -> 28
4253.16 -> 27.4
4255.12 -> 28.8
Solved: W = 1.38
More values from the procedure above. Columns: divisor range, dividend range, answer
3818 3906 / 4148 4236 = 1.54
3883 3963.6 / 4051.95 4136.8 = 1.48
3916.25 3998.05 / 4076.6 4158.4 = 1.54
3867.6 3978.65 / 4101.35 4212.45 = 1.61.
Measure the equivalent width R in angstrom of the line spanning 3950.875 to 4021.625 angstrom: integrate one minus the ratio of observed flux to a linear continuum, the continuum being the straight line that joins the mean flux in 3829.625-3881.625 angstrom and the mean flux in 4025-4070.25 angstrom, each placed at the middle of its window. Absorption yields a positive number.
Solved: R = 6.6 angstrom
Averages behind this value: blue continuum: 22.7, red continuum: 28.3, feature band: 24.1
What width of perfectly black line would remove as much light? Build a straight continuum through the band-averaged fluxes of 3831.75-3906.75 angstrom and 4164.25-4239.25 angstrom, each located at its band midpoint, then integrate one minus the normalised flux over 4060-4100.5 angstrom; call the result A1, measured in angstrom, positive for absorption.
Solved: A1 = -2.1 angstrom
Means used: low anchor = 22.5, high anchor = 28.8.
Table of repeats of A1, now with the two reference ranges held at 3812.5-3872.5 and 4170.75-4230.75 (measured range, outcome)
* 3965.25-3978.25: 6.1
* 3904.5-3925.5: -1.0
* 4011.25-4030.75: -3.0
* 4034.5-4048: -1.7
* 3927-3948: 8.6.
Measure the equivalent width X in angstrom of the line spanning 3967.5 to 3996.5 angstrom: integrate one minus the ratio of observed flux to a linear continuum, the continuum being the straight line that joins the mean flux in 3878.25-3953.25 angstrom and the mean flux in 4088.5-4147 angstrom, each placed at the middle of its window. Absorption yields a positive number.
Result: 1.4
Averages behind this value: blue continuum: 20.7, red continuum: 28.7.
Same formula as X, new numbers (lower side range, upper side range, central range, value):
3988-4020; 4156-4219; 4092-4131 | 0.8 angstrom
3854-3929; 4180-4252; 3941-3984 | 7.9 angstrom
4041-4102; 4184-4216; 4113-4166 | -2.6 angstrom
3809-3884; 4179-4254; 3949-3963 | 0.2 angstrom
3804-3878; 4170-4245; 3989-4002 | -1.1 angstrom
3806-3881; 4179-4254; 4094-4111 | 0.8 angstrom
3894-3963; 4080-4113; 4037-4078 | -3.9 angstrom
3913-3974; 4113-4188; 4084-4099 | -1.2 angstrom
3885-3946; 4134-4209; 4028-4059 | -5.0 angstrom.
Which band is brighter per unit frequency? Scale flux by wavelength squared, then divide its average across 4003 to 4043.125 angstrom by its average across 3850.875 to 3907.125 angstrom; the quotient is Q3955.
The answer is 1.33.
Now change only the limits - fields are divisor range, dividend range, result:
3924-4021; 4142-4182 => 1.47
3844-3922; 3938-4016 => 1.01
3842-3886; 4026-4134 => 1.30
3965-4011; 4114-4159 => 1.37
